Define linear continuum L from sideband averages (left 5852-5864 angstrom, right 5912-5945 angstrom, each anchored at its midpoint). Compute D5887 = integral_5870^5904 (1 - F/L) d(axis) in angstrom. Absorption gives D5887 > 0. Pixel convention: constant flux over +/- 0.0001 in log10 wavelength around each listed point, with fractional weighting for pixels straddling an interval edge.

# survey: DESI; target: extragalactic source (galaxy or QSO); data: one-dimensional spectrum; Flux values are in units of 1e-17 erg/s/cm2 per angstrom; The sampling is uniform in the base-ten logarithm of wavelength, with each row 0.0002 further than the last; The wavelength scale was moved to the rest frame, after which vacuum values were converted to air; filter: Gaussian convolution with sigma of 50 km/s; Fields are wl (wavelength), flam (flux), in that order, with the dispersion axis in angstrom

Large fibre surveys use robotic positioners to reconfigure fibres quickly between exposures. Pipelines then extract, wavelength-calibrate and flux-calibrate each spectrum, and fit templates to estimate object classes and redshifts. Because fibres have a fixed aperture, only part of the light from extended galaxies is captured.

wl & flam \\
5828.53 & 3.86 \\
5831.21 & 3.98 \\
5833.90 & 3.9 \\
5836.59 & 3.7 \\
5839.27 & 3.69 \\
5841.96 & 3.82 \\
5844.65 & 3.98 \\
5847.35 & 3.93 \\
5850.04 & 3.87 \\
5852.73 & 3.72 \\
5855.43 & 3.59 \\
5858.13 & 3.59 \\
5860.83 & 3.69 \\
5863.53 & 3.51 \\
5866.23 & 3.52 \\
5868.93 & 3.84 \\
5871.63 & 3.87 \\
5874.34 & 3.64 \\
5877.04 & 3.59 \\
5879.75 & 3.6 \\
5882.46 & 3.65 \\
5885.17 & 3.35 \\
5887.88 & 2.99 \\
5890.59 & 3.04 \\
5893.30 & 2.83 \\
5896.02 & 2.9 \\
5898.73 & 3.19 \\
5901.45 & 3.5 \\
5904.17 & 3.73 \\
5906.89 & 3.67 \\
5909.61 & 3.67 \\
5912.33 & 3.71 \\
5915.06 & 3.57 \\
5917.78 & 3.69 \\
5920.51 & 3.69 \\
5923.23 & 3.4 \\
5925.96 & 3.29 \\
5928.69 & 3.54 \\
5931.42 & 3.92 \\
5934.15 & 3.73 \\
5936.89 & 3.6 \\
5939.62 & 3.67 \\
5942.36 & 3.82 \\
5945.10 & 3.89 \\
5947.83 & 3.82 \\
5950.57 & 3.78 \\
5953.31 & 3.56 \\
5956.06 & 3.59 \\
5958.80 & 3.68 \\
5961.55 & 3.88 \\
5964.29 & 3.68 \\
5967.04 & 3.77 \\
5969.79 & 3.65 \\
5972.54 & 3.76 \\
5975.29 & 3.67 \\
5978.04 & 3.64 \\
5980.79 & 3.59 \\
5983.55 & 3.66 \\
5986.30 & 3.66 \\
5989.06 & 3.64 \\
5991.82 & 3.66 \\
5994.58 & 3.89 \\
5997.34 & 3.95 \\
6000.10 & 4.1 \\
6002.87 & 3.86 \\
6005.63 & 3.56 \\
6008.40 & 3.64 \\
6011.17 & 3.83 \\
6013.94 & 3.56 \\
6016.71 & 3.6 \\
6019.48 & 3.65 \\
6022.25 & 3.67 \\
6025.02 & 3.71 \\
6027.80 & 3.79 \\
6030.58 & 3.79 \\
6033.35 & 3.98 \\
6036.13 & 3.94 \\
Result 2.5 angstrom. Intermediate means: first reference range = 3.62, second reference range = 3.64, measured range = 3.36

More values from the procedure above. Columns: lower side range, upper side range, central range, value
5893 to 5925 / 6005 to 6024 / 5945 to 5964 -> -0.94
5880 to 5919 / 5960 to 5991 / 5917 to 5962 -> -1.57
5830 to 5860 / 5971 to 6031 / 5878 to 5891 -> 1.45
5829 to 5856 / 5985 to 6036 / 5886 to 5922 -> 3.81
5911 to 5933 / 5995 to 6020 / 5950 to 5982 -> -0.03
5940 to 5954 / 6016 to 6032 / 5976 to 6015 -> 0.02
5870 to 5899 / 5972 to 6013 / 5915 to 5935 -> -0.64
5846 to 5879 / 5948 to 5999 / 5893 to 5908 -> 1.50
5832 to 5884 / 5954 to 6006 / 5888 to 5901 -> 2.44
